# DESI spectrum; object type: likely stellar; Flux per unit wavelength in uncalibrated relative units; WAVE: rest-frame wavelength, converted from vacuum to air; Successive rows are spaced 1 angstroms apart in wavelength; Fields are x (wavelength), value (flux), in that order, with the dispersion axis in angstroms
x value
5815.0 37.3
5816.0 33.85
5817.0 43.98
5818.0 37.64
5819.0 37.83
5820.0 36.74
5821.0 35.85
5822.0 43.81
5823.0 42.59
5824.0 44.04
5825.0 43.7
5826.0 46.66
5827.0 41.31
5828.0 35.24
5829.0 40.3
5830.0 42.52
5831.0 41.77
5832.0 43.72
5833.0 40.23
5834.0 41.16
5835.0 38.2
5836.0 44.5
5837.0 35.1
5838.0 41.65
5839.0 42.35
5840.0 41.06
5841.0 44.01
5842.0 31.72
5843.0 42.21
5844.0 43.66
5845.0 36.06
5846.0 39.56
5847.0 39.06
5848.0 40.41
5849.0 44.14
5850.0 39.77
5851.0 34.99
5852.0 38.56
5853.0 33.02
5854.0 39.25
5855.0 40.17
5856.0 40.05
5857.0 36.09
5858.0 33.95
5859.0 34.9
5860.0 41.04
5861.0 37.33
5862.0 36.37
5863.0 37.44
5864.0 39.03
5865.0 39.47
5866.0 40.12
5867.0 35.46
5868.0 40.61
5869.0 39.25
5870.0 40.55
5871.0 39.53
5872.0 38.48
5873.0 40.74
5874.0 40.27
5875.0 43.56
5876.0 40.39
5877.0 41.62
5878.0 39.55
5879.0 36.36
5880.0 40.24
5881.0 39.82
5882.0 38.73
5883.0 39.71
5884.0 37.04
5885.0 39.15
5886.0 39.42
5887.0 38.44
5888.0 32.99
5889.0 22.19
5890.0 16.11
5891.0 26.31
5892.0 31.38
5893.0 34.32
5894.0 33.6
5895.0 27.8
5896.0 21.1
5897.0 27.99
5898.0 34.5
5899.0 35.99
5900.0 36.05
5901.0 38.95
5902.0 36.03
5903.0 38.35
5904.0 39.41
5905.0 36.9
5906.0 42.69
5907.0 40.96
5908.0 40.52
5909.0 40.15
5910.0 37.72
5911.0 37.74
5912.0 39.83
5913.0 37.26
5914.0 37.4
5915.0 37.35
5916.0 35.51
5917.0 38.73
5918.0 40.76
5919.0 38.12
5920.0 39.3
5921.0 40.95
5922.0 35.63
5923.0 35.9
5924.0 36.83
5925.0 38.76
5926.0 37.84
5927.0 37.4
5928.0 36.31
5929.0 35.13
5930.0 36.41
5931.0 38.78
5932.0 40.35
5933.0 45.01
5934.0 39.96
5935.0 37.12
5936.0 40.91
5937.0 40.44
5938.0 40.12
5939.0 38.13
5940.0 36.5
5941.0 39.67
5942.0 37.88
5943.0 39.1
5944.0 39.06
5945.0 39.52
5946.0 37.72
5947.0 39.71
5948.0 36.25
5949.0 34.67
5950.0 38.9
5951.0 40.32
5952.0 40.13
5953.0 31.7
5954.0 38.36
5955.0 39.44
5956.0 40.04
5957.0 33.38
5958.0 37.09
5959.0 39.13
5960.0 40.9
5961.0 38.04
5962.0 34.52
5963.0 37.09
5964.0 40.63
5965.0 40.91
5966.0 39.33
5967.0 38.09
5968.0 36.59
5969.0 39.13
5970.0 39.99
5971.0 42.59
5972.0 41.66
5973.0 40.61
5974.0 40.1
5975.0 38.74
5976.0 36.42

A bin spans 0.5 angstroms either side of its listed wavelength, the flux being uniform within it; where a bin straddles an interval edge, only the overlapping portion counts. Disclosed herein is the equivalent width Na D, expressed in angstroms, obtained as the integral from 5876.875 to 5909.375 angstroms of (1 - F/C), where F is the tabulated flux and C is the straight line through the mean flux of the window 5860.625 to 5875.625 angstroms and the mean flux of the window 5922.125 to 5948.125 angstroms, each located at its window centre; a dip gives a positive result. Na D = 3.1 angstroms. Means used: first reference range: 39.2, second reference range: 38.5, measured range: 35.2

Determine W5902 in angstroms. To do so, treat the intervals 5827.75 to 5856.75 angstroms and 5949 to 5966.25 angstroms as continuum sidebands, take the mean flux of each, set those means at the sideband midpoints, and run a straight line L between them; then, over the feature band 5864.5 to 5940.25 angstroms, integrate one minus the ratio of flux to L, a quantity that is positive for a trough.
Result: 3.2 angstroms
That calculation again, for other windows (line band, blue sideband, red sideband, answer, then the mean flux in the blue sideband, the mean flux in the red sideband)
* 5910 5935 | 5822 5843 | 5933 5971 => 0.6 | 41.2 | 38.5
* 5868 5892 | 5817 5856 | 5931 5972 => 1.6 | 40.2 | 38.7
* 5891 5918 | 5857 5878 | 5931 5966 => 2.0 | 38.9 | 38.6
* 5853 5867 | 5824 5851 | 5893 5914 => 0.5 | 40.7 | 36.2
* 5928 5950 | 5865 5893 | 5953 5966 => -0.5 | 37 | 38.1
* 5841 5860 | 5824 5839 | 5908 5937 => 1.1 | 41.3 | 38.4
